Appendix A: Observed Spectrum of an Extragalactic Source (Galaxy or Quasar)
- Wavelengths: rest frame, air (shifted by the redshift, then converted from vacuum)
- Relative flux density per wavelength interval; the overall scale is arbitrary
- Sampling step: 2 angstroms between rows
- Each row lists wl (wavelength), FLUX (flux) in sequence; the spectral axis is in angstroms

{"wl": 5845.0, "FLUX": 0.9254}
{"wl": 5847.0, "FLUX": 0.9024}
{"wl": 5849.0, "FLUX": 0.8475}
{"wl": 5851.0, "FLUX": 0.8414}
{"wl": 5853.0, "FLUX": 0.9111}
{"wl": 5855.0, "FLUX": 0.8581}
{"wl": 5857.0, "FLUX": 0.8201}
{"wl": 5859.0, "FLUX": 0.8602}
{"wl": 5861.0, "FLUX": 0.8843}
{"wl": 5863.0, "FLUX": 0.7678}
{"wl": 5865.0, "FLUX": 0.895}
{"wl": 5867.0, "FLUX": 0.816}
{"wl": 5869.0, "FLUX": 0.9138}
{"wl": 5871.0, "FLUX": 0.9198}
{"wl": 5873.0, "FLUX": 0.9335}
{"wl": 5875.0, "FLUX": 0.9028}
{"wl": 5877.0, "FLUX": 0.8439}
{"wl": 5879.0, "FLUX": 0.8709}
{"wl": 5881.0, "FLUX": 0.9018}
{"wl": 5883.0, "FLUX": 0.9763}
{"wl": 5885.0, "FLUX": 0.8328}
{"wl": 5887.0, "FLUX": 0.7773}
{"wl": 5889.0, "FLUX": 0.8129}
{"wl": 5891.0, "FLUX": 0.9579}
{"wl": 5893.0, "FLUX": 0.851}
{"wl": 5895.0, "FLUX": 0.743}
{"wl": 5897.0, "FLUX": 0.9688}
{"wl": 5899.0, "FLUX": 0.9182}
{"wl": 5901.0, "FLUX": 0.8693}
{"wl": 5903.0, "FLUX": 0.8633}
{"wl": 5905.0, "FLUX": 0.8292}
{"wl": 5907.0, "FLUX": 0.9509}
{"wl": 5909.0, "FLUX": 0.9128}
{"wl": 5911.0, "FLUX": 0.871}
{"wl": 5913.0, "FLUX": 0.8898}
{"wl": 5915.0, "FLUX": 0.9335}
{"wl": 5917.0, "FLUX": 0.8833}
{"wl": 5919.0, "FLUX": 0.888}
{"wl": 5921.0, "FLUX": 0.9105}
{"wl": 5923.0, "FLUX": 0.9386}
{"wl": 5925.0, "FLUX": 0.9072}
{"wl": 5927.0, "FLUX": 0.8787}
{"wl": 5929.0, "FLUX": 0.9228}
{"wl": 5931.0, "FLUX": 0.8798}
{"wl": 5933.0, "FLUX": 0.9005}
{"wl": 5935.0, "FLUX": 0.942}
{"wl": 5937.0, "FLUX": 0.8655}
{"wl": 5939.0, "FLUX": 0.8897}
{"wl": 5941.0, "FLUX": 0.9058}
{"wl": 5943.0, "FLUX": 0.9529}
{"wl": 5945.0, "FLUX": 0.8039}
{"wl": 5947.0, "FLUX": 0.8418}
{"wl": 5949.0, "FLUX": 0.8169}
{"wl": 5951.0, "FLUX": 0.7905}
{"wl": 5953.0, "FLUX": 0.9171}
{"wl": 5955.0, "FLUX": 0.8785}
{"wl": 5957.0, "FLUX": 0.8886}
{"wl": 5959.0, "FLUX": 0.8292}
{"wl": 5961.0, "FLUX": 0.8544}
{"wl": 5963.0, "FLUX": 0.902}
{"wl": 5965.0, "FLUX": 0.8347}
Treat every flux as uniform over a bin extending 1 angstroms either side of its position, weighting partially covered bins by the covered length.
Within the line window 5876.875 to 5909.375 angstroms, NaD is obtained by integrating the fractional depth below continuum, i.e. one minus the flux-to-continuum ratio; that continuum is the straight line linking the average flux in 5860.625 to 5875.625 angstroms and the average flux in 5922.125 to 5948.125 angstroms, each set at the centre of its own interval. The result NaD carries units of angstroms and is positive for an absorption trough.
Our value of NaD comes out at 0.32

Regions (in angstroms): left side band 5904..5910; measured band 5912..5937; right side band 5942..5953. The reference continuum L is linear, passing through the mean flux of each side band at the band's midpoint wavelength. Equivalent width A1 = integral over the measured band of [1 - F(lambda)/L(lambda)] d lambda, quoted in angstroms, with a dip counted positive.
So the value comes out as -0.8 angstroms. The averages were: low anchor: 0.898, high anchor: 0.848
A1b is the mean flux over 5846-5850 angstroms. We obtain 0.875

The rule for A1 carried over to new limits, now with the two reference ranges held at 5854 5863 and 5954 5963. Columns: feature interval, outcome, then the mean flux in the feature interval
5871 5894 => -0.8 angstroms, 0.88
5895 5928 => -1.5 angstroms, 0.896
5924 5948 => -0.8 angstroms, 0.891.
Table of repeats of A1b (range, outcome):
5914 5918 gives 0.908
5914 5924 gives 0.911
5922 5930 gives 0.912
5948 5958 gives 0.858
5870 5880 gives 0.894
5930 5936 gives 0.907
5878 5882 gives 0.886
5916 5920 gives 0.886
